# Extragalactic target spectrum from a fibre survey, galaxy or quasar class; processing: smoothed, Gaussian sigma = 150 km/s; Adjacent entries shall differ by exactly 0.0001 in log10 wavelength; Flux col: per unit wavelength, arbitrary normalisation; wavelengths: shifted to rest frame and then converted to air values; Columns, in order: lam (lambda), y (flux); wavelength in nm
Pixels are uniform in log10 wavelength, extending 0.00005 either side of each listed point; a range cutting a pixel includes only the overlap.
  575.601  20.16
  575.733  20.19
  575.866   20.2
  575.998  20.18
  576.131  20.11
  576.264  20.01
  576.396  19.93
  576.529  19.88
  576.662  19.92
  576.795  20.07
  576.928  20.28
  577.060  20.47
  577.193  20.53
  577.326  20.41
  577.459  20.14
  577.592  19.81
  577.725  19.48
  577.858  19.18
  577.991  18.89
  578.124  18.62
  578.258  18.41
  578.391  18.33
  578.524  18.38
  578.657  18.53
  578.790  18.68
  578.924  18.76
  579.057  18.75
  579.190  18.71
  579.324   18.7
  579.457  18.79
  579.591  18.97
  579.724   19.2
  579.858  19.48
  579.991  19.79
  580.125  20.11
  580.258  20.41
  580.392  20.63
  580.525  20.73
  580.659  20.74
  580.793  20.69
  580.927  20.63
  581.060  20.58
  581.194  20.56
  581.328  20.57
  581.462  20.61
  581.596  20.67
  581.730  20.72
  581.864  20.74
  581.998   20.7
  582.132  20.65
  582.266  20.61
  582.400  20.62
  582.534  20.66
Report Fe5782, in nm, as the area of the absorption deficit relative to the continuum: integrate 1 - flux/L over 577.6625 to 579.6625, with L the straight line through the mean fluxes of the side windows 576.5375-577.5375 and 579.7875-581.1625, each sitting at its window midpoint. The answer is 0.154 nm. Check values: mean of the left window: 20.2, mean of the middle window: 18.7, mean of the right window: 20.4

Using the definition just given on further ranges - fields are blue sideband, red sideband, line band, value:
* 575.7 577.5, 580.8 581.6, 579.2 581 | 0.055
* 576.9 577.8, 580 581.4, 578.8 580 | 0.084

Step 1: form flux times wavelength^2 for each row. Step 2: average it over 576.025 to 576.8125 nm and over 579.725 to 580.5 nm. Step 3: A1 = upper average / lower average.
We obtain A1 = 1.0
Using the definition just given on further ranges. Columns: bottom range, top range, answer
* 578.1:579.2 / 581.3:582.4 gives 1.13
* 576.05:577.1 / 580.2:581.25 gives 1.04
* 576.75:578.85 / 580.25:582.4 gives 1.08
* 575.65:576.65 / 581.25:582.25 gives 1.05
